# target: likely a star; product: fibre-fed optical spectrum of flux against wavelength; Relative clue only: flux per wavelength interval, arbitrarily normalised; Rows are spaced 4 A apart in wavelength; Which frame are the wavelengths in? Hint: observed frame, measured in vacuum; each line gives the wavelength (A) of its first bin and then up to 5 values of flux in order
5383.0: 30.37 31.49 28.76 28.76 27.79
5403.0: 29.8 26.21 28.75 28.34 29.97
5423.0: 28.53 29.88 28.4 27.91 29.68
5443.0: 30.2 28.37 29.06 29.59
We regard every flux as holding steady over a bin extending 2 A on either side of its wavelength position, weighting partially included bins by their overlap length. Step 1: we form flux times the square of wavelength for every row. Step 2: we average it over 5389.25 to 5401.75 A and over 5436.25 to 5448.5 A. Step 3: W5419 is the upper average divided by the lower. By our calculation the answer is 1.05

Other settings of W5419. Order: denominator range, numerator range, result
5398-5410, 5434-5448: 1.06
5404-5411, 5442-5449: 1.08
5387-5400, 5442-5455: 1.03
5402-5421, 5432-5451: 1.03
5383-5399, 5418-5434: 1.00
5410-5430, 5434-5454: 1.01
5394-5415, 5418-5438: 1.03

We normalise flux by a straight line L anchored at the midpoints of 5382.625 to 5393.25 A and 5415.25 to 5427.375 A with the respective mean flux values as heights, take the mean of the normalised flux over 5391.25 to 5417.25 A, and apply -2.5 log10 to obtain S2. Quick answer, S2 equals 0.05 mag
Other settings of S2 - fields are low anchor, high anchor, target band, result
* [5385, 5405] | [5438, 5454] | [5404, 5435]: 0.028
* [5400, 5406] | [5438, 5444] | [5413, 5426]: 0.012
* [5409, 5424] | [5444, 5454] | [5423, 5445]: -0.008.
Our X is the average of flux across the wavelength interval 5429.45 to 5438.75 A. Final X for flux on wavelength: 28.4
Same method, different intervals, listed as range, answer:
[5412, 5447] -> 29.1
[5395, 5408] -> 28.2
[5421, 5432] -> 29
